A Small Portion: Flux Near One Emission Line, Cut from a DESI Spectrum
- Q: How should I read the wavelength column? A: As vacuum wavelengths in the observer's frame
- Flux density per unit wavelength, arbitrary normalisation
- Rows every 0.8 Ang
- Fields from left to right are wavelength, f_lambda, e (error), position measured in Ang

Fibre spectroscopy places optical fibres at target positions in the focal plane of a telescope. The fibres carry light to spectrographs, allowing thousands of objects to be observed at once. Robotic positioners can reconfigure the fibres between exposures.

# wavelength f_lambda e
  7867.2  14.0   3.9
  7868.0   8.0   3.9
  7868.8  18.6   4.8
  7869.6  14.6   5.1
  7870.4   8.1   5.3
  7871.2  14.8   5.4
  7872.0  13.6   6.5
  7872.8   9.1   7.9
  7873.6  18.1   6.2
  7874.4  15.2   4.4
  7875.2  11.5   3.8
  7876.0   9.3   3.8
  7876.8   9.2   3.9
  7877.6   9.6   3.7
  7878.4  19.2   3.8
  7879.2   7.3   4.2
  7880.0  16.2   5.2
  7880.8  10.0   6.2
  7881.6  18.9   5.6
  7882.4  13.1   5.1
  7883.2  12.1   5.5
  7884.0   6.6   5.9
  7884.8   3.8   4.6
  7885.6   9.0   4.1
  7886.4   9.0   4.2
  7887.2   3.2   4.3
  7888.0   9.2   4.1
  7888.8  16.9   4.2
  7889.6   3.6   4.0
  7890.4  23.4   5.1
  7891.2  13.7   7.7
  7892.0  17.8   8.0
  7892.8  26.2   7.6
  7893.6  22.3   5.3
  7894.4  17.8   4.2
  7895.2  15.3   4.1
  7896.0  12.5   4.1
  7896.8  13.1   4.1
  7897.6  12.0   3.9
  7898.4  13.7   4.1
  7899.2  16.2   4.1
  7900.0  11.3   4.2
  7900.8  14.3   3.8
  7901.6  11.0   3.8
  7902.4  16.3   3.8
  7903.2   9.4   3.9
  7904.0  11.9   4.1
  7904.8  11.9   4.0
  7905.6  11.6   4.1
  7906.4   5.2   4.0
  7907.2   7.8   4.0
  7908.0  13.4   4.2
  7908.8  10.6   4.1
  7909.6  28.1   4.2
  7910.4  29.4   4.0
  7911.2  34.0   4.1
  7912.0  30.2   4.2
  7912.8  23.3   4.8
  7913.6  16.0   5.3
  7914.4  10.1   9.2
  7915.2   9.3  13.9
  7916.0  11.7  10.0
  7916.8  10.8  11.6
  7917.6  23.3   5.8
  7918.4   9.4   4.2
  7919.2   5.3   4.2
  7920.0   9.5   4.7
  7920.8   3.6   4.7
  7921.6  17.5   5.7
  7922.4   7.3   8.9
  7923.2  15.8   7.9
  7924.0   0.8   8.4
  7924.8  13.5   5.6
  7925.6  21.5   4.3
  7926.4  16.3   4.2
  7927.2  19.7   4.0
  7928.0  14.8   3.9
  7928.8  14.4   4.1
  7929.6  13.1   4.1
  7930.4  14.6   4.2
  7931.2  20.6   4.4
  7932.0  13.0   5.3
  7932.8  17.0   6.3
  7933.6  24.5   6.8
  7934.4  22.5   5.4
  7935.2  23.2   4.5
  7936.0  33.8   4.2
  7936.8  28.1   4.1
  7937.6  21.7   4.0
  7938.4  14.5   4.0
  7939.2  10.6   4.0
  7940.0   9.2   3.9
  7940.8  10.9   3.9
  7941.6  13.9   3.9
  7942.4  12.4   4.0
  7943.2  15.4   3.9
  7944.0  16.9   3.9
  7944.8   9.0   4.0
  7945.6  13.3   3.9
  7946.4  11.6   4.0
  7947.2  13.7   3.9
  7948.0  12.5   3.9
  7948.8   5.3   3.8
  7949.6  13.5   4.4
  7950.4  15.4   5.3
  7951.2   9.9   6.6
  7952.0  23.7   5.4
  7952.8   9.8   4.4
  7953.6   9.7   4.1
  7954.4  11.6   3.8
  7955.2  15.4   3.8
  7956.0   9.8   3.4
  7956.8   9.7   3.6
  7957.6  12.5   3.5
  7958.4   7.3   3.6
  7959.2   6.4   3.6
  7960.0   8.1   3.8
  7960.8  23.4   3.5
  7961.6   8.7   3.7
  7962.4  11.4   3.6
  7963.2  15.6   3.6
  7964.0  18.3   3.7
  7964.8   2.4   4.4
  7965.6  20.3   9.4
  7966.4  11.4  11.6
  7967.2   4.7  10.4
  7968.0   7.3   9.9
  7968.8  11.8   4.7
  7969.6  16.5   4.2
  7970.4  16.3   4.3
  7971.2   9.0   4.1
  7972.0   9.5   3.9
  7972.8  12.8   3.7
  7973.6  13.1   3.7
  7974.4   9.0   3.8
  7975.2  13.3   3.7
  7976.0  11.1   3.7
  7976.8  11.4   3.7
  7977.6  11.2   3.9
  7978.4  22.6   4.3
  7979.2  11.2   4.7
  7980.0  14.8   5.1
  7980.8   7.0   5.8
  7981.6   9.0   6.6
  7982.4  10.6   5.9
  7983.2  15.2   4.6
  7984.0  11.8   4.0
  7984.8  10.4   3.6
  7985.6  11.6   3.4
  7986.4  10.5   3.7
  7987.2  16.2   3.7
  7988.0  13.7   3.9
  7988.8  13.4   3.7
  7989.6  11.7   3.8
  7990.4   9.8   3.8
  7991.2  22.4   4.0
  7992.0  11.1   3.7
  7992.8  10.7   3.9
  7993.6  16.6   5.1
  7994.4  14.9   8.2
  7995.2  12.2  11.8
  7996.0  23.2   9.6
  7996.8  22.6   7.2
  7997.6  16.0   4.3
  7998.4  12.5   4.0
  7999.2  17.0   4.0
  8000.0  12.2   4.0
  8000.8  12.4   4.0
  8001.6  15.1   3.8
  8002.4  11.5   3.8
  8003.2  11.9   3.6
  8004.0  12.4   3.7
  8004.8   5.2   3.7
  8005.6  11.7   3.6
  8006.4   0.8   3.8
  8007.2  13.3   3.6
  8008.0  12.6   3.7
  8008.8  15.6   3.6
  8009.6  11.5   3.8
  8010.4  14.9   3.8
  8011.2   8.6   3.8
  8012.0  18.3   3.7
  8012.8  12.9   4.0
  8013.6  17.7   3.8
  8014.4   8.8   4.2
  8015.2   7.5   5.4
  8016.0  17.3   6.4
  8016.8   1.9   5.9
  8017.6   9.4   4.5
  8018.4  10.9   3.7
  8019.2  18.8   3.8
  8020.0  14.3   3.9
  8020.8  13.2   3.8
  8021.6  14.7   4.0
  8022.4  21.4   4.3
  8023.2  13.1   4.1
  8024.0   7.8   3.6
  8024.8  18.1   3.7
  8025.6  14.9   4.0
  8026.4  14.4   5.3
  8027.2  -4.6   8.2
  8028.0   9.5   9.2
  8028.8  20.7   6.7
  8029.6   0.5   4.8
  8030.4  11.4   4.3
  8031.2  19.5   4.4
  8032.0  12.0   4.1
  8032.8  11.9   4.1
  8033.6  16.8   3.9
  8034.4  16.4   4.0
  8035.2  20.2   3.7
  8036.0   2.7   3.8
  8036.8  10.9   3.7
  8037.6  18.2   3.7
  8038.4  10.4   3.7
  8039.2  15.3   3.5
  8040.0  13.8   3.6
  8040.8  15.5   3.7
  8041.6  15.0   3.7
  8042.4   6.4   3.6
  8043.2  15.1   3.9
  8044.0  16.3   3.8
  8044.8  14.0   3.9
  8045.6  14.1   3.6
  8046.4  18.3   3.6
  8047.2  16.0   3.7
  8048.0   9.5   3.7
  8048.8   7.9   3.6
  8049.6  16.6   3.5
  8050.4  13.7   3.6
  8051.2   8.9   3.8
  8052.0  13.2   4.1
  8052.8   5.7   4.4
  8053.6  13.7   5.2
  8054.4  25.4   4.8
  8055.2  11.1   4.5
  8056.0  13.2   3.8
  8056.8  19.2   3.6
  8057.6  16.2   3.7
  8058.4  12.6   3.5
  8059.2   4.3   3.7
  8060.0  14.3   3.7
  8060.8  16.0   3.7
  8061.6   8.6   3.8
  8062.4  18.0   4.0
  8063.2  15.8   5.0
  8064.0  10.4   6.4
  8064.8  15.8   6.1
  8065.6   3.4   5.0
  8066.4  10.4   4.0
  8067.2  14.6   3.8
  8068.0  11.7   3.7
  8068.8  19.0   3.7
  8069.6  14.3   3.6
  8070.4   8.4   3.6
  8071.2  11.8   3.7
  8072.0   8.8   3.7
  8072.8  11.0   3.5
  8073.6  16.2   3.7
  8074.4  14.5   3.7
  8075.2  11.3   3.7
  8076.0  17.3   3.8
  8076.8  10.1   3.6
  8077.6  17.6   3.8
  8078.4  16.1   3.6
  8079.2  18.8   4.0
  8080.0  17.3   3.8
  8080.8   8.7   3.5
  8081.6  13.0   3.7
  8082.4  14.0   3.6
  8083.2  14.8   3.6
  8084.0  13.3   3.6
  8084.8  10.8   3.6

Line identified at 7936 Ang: [N II]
